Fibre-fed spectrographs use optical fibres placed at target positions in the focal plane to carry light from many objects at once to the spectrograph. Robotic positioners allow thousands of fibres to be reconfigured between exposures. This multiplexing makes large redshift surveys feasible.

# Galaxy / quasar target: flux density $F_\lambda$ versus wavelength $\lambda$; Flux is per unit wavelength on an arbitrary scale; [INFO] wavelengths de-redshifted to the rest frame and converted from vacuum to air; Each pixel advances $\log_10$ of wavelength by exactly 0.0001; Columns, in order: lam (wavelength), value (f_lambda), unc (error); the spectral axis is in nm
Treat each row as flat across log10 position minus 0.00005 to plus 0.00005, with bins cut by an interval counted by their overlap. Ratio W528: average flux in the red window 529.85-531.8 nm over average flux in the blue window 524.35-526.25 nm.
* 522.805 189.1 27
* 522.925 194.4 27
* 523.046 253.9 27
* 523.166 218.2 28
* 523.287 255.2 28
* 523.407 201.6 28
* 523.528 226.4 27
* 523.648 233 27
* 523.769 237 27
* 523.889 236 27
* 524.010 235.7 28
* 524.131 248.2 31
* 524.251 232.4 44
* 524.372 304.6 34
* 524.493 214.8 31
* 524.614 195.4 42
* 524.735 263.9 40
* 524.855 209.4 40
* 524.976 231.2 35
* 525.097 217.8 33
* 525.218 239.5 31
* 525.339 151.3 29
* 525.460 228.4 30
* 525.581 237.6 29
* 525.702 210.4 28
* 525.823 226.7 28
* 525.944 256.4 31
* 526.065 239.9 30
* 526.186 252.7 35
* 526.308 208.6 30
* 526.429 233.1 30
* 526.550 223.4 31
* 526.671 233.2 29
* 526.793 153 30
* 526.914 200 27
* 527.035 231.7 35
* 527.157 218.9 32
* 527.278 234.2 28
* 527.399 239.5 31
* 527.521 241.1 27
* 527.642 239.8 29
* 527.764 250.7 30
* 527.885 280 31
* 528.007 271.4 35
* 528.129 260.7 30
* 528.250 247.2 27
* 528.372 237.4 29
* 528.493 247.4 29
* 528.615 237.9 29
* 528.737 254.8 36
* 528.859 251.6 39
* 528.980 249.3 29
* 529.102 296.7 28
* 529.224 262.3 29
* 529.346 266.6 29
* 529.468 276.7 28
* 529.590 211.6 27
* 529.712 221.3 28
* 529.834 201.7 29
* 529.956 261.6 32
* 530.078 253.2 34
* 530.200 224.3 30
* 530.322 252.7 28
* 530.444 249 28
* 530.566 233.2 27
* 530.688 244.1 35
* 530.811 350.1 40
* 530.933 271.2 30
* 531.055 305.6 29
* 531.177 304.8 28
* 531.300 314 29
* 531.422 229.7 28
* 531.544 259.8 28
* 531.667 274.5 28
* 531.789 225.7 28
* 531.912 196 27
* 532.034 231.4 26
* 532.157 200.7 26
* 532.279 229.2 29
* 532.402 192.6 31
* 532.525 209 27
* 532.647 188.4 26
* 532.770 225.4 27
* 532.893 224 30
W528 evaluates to 1.2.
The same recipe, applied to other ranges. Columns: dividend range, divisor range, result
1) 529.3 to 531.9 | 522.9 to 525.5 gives 1.12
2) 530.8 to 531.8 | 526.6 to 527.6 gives 1.28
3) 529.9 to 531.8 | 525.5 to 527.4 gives 1.19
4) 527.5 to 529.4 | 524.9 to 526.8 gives 1.15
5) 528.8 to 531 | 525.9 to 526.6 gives 1.08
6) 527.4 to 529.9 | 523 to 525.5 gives 1.09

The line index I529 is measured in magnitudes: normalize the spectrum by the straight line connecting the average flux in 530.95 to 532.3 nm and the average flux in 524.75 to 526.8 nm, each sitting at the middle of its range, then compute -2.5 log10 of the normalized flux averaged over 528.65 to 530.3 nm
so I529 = -0.03 mag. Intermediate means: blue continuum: 223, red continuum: 253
